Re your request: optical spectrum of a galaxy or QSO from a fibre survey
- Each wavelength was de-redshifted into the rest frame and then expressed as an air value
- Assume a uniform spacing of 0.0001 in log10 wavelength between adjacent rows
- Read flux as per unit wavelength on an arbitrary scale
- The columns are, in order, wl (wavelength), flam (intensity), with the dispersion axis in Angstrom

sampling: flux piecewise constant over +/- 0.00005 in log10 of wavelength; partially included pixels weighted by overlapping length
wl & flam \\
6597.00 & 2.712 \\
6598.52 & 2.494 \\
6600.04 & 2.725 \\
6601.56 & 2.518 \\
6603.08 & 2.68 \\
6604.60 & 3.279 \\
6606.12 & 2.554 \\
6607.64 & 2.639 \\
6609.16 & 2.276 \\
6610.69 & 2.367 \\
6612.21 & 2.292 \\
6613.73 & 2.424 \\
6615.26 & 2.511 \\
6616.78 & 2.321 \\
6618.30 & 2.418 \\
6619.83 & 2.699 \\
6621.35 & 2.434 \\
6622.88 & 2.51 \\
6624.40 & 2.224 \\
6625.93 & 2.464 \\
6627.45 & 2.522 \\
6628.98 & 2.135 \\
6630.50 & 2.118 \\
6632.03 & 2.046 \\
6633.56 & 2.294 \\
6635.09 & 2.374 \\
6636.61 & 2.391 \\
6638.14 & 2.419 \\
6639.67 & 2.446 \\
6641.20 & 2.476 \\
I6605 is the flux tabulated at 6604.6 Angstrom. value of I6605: 3.279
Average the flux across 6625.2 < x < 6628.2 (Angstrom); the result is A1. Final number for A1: 2.5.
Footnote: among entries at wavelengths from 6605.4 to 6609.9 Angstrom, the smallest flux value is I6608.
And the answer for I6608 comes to 2.276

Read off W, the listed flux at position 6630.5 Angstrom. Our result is 2.118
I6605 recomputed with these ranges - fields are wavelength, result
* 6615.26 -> 2.511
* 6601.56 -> 2.518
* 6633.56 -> 2.294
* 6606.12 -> 2.554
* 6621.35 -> 2.434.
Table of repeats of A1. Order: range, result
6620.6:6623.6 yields 2.47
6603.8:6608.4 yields 2.82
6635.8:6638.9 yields 2.41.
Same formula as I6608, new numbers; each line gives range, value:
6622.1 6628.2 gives 2.224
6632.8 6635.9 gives 2.294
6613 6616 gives 2.424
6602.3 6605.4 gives 2.68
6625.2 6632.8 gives 2.046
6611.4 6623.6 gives 2.292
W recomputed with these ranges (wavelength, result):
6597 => 2.712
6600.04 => 2.725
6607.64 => 2.639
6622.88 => 2.51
